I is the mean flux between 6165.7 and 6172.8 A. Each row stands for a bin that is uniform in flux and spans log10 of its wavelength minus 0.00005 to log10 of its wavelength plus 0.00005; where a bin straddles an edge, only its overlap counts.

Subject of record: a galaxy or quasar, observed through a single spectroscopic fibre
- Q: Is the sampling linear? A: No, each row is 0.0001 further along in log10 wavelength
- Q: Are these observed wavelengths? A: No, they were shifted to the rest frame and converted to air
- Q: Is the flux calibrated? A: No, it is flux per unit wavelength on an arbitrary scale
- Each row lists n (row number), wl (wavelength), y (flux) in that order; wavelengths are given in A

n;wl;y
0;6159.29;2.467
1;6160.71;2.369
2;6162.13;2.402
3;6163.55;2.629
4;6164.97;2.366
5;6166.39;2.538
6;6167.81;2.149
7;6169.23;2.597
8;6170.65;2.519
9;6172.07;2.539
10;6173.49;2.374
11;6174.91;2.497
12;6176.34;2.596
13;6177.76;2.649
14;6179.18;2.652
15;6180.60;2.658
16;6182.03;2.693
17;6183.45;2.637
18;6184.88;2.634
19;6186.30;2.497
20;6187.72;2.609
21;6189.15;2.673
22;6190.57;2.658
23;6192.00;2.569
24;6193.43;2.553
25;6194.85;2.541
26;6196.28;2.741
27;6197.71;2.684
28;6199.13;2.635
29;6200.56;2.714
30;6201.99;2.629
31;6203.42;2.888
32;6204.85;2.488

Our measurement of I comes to 2.47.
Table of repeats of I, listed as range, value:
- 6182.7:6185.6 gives 2.64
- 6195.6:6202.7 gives 2.68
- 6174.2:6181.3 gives 2.61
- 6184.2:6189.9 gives 2.61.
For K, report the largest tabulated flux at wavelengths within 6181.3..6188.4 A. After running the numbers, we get 2.693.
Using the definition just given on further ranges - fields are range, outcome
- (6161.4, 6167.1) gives 2.629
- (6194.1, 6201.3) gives 2.741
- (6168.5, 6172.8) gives 2.597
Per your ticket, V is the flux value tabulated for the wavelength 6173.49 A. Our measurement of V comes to 2.374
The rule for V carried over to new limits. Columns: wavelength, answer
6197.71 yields 2.684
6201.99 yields 2.629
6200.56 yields 2.714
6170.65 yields 2.519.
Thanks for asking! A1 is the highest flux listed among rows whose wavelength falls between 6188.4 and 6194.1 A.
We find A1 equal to 2.673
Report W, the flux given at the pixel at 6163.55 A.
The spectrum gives 2.629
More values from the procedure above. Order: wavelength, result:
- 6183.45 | 2.637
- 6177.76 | 2.649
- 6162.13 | 2.402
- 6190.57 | 2.658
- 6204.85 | 2.488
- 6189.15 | 2.673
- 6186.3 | 2.497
